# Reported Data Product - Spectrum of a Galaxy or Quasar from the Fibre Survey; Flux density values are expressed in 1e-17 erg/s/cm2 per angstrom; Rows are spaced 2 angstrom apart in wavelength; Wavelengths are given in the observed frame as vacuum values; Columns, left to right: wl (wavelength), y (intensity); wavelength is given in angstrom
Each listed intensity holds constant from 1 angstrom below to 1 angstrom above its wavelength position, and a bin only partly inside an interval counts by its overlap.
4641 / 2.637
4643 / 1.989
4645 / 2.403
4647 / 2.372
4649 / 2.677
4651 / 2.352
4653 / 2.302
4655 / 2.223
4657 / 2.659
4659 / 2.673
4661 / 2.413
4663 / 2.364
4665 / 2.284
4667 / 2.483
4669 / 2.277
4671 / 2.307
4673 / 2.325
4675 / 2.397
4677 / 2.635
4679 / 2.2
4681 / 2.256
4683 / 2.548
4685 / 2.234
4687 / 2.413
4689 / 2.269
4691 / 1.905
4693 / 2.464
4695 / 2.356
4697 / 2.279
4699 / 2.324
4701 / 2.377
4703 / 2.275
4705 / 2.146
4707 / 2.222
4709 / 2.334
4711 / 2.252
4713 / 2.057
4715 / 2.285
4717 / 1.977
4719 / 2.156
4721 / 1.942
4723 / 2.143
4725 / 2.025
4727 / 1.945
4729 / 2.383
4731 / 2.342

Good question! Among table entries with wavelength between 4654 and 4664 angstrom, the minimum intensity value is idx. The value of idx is 2.223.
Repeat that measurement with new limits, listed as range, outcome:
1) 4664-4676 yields 2.277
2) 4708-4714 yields 2.057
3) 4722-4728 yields 1.945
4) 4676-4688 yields 2.2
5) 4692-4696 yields 2.356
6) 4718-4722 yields 1.942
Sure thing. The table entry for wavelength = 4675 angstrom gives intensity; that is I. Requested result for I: 2.397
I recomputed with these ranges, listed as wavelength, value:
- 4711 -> 2.252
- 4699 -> 2.324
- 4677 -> 2.635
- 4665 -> 2.284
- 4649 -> 2.677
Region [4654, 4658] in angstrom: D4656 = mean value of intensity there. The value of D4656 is 2.44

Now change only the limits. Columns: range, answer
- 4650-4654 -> 2.33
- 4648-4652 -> 2.51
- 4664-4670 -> 2.35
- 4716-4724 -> 2.05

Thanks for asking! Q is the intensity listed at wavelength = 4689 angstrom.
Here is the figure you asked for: 2.269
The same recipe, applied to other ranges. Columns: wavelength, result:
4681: 2.256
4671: 2.307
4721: 1.942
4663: 2.364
